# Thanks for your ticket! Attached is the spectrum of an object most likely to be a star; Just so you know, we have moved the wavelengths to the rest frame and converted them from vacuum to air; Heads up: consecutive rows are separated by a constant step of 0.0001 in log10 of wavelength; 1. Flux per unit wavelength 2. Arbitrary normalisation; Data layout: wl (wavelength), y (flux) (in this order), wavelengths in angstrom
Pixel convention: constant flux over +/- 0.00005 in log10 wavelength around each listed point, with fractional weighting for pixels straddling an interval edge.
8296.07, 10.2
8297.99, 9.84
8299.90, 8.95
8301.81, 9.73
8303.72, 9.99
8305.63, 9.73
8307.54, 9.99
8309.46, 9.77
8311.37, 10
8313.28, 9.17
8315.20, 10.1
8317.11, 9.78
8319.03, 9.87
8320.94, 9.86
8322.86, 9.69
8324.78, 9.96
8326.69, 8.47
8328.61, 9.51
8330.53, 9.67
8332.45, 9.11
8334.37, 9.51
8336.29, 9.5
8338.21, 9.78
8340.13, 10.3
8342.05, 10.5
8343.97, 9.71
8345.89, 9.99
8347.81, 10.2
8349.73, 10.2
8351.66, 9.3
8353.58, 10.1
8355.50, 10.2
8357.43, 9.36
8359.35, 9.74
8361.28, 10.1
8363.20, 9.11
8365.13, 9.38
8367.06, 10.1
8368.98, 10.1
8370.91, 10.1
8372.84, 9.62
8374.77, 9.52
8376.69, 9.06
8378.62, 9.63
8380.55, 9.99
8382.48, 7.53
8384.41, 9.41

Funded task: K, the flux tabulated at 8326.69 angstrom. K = 8.47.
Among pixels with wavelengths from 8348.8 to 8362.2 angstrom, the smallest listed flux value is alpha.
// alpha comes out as 9.3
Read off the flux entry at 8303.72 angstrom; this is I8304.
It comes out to 9.99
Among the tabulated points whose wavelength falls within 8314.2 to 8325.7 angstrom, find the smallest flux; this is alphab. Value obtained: 9.69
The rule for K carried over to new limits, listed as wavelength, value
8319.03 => 9.87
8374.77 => 9.52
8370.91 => 10.1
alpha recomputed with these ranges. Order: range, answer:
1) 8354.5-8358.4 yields 9.36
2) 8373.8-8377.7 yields 9.06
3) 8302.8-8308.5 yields 9.73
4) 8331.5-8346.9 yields 9.11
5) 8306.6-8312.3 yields 9.77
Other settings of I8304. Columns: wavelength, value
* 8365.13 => 9.38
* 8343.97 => 9.71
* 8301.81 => 9.73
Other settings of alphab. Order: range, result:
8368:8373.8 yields 9.62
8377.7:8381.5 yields 9.63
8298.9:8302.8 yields 8.95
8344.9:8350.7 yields 9.99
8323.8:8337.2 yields 8.47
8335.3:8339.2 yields 9.5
